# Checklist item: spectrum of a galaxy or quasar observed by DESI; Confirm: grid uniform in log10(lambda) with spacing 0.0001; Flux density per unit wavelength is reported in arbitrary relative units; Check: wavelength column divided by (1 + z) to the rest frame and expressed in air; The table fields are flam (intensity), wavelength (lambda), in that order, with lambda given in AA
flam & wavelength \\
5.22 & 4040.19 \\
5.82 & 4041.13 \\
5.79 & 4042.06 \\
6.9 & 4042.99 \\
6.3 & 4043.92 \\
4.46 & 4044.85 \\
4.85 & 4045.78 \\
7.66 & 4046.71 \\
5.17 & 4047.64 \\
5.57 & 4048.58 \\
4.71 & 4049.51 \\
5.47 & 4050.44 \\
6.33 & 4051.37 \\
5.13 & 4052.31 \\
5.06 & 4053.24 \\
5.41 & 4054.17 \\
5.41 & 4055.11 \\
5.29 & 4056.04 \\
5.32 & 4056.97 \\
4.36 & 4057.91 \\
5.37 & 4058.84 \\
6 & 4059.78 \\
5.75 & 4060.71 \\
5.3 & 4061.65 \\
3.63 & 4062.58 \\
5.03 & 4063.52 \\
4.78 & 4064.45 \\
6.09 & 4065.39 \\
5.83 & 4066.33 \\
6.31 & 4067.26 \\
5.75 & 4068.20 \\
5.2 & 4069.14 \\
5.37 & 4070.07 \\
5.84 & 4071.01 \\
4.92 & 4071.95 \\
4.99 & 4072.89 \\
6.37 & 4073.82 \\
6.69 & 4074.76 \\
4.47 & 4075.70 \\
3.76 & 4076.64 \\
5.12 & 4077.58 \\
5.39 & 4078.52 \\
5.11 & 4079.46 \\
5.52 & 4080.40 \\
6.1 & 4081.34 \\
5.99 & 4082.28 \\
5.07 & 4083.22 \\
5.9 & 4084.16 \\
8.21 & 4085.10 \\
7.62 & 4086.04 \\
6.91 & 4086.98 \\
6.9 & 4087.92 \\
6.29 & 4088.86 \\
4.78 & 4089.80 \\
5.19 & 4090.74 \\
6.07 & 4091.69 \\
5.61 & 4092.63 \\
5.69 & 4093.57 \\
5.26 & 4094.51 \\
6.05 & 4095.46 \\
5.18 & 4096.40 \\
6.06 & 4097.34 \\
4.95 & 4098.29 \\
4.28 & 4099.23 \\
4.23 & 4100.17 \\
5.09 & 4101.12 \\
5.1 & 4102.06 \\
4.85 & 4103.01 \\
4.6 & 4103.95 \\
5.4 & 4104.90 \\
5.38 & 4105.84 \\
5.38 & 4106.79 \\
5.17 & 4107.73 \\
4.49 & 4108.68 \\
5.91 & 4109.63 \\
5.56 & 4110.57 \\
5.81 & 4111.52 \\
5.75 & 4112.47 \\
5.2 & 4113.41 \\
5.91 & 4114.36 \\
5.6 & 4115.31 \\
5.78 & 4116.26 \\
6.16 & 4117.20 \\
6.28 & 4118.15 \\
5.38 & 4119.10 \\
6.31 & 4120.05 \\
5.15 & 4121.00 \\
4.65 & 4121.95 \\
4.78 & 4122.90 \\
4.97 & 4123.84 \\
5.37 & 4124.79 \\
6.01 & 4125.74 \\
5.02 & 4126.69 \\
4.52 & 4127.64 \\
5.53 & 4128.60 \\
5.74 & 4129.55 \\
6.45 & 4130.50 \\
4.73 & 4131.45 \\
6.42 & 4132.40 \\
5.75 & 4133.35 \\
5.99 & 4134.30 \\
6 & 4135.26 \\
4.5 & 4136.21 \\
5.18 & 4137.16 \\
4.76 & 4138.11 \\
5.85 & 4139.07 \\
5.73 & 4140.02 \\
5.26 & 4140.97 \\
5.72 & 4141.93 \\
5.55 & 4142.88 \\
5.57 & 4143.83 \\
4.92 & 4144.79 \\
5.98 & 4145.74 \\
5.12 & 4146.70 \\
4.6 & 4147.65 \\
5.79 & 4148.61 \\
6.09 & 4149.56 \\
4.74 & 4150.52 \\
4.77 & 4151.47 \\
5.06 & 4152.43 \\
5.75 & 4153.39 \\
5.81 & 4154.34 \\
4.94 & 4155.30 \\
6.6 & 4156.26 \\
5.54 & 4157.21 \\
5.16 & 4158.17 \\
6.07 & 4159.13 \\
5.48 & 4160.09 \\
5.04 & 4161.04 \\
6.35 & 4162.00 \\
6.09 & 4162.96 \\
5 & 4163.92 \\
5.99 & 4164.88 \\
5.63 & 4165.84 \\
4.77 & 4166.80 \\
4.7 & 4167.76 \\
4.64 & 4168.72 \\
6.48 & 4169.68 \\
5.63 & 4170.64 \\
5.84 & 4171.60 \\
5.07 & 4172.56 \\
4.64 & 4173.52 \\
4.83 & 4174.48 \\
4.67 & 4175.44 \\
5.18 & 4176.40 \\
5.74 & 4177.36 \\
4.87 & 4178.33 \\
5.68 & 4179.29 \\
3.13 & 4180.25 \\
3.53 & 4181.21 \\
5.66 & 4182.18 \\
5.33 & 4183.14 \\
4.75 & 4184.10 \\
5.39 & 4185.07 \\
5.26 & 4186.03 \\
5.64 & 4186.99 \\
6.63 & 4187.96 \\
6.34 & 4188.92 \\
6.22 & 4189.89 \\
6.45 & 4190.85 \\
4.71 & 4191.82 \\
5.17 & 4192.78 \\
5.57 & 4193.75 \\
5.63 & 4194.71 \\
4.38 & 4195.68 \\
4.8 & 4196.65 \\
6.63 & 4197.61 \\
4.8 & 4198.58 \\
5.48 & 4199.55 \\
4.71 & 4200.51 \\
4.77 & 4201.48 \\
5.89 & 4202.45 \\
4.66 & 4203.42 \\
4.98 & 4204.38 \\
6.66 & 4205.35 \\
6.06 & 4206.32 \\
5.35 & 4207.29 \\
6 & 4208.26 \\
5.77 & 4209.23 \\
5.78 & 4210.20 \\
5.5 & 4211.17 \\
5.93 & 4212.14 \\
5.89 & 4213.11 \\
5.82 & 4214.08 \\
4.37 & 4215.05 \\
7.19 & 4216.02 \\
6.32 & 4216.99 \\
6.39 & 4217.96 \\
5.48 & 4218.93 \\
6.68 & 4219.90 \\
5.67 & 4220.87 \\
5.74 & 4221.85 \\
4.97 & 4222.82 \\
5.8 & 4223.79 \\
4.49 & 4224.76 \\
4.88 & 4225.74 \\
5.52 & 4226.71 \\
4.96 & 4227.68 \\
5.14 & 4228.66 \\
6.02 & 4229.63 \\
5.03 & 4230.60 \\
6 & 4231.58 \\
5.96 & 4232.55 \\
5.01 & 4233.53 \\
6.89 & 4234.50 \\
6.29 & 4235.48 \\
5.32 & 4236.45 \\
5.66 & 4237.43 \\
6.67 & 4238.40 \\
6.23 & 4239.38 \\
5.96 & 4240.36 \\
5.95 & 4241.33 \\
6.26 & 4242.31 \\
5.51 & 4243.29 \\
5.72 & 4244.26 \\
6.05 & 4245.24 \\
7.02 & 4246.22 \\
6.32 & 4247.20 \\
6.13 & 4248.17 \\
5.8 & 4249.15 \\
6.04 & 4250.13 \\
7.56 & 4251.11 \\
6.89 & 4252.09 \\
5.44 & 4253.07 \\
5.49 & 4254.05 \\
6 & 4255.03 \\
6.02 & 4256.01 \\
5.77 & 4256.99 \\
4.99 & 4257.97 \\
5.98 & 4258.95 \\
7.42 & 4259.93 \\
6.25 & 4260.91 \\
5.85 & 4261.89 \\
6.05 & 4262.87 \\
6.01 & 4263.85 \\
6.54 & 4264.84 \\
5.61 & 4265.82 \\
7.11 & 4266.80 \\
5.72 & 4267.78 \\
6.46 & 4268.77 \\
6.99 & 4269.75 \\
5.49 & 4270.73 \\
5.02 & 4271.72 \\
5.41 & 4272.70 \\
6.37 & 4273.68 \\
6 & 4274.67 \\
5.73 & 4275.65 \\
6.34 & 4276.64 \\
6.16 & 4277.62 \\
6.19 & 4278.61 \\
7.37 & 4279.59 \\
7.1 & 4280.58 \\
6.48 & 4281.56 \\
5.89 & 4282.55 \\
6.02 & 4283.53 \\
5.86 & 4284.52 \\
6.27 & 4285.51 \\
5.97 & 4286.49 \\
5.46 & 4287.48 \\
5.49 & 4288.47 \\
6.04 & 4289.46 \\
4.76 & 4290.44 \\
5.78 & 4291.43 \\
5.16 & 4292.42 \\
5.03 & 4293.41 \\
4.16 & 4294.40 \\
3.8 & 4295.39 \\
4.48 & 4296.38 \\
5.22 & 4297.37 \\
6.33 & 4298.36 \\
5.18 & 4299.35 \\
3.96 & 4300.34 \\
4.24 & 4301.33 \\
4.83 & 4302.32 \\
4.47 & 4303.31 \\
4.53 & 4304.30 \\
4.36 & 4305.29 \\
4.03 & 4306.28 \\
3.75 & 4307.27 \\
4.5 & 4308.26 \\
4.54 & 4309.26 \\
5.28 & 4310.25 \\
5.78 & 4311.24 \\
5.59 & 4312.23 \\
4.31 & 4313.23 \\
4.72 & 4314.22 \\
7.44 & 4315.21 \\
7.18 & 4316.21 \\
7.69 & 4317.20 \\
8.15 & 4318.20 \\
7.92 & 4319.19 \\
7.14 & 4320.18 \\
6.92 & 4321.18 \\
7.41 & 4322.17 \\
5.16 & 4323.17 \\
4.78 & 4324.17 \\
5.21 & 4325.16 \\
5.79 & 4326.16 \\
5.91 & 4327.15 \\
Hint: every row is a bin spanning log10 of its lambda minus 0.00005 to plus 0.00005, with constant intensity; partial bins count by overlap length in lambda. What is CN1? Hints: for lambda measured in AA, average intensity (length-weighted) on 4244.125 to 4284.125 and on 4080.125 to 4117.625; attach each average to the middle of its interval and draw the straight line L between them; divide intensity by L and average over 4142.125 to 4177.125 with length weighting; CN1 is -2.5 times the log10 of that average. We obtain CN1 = 0.08 mag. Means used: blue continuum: 5.63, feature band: 5.4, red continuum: 6.17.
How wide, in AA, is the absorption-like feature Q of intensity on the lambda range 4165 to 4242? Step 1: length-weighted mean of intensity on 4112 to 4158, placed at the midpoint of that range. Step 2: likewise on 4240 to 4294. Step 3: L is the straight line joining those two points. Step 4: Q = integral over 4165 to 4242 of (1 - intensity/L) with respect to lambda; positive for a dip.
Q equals 3.6 AA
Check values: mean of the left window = 5.48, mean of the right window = 6.04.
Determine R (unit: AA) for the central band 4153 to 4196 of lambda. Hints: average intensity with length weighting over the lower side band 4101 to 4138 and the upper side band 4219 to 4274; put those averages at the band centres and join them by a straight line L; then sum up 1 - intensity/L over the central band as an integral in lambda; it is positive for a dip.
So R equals 2.0 AA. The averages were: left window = 5.43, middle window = 5.38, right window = 5.93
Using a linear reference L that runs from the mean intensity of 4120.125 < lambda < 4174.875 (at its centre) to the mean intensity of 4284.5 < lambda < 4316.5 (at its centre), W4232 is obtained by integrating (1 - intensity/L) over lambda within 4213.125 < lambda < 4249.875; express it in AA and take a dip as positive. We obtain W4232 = -4.1 AA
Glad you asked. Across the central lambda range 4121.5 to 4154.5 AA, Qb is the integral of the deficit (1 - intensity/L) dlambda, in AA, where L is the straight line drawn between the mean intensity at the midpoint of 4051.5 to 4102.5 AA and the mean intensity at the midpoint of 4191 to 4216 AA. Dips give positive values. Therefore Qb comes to 0.58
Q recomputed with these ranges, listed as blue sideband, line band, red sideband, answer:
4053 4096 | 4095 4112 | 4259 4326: 1.27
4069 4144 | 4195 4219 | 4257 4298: 0.54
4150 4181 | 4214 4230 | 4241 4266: 0.58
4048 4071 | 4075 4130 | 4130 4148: -0.70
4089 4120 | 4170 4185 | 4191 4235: 1.37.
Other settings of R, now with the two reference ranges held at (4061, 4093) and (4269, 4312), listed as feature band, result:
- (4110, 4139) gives 0.42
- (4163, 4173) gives 0.24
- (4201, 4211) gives -0.17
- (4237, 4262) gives -3.09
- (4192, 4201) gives 0.47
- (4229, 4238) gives -0.54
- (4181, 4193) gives 0.00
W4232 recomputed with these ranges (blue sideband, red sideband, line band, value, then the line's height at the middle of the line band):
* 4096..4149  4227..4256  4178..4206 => 2.06 AA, 5.73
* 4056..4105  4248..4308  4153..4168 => -0.01 AA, 5.57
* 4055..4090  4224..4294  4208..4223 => 0.02 AA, 5.87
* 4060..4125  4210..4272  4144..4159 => 0.69 AA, 5.67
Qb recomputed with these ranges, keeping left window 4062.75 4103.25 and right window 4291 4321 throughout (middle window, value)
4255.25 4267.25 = -1.66 AA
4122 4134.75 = 0.15 AA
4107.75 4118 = -0.15 AA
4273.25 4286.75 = -2.29 AA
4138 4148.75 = 0.18 AA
